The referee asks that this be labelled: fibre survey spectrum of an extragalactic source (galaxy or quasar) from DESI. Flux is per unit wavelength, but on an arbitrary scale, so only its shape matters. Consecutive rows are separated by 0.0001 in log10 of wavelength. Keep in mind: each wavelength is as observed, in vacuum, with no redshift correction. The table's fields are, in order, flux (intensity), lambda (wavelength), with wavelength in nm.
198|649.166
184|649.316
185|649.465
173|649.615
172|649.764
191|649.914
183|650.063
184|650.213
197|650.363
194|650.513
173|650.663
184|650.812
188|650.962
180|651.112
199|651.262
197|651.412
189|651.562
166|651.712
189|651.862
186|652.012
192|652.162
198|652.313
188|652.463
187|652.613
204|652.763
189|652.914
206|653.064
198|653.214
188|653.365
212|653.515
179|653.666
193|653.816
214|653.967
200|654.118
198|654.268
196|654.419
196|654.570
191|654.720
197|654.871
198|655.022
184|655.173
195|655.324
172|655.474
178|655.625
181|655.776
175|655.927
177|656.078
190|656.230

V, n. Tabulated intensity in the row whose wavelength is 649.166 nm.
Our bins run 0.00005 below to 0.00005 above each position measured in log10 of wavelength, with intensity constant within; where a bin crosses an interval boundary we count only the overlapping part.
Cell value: 198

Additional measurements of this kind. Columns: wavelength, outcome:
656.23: 190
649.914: 191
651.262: 199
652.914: 189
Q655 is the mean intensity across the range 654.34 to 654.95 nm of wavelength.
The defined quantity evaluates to 195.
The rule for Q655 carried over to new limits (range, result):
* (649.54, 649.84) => 173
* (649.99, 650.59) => 189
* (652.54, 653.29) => 197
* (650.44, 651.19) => 184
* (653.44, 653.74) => 195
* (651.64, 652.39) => 186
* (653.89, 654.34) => 204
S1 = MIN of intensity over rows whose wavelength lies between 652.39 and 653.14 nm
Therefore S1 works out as 187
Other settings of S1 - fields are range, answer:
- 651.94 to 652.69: 186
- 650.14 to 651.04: 173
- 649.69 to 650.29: 172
